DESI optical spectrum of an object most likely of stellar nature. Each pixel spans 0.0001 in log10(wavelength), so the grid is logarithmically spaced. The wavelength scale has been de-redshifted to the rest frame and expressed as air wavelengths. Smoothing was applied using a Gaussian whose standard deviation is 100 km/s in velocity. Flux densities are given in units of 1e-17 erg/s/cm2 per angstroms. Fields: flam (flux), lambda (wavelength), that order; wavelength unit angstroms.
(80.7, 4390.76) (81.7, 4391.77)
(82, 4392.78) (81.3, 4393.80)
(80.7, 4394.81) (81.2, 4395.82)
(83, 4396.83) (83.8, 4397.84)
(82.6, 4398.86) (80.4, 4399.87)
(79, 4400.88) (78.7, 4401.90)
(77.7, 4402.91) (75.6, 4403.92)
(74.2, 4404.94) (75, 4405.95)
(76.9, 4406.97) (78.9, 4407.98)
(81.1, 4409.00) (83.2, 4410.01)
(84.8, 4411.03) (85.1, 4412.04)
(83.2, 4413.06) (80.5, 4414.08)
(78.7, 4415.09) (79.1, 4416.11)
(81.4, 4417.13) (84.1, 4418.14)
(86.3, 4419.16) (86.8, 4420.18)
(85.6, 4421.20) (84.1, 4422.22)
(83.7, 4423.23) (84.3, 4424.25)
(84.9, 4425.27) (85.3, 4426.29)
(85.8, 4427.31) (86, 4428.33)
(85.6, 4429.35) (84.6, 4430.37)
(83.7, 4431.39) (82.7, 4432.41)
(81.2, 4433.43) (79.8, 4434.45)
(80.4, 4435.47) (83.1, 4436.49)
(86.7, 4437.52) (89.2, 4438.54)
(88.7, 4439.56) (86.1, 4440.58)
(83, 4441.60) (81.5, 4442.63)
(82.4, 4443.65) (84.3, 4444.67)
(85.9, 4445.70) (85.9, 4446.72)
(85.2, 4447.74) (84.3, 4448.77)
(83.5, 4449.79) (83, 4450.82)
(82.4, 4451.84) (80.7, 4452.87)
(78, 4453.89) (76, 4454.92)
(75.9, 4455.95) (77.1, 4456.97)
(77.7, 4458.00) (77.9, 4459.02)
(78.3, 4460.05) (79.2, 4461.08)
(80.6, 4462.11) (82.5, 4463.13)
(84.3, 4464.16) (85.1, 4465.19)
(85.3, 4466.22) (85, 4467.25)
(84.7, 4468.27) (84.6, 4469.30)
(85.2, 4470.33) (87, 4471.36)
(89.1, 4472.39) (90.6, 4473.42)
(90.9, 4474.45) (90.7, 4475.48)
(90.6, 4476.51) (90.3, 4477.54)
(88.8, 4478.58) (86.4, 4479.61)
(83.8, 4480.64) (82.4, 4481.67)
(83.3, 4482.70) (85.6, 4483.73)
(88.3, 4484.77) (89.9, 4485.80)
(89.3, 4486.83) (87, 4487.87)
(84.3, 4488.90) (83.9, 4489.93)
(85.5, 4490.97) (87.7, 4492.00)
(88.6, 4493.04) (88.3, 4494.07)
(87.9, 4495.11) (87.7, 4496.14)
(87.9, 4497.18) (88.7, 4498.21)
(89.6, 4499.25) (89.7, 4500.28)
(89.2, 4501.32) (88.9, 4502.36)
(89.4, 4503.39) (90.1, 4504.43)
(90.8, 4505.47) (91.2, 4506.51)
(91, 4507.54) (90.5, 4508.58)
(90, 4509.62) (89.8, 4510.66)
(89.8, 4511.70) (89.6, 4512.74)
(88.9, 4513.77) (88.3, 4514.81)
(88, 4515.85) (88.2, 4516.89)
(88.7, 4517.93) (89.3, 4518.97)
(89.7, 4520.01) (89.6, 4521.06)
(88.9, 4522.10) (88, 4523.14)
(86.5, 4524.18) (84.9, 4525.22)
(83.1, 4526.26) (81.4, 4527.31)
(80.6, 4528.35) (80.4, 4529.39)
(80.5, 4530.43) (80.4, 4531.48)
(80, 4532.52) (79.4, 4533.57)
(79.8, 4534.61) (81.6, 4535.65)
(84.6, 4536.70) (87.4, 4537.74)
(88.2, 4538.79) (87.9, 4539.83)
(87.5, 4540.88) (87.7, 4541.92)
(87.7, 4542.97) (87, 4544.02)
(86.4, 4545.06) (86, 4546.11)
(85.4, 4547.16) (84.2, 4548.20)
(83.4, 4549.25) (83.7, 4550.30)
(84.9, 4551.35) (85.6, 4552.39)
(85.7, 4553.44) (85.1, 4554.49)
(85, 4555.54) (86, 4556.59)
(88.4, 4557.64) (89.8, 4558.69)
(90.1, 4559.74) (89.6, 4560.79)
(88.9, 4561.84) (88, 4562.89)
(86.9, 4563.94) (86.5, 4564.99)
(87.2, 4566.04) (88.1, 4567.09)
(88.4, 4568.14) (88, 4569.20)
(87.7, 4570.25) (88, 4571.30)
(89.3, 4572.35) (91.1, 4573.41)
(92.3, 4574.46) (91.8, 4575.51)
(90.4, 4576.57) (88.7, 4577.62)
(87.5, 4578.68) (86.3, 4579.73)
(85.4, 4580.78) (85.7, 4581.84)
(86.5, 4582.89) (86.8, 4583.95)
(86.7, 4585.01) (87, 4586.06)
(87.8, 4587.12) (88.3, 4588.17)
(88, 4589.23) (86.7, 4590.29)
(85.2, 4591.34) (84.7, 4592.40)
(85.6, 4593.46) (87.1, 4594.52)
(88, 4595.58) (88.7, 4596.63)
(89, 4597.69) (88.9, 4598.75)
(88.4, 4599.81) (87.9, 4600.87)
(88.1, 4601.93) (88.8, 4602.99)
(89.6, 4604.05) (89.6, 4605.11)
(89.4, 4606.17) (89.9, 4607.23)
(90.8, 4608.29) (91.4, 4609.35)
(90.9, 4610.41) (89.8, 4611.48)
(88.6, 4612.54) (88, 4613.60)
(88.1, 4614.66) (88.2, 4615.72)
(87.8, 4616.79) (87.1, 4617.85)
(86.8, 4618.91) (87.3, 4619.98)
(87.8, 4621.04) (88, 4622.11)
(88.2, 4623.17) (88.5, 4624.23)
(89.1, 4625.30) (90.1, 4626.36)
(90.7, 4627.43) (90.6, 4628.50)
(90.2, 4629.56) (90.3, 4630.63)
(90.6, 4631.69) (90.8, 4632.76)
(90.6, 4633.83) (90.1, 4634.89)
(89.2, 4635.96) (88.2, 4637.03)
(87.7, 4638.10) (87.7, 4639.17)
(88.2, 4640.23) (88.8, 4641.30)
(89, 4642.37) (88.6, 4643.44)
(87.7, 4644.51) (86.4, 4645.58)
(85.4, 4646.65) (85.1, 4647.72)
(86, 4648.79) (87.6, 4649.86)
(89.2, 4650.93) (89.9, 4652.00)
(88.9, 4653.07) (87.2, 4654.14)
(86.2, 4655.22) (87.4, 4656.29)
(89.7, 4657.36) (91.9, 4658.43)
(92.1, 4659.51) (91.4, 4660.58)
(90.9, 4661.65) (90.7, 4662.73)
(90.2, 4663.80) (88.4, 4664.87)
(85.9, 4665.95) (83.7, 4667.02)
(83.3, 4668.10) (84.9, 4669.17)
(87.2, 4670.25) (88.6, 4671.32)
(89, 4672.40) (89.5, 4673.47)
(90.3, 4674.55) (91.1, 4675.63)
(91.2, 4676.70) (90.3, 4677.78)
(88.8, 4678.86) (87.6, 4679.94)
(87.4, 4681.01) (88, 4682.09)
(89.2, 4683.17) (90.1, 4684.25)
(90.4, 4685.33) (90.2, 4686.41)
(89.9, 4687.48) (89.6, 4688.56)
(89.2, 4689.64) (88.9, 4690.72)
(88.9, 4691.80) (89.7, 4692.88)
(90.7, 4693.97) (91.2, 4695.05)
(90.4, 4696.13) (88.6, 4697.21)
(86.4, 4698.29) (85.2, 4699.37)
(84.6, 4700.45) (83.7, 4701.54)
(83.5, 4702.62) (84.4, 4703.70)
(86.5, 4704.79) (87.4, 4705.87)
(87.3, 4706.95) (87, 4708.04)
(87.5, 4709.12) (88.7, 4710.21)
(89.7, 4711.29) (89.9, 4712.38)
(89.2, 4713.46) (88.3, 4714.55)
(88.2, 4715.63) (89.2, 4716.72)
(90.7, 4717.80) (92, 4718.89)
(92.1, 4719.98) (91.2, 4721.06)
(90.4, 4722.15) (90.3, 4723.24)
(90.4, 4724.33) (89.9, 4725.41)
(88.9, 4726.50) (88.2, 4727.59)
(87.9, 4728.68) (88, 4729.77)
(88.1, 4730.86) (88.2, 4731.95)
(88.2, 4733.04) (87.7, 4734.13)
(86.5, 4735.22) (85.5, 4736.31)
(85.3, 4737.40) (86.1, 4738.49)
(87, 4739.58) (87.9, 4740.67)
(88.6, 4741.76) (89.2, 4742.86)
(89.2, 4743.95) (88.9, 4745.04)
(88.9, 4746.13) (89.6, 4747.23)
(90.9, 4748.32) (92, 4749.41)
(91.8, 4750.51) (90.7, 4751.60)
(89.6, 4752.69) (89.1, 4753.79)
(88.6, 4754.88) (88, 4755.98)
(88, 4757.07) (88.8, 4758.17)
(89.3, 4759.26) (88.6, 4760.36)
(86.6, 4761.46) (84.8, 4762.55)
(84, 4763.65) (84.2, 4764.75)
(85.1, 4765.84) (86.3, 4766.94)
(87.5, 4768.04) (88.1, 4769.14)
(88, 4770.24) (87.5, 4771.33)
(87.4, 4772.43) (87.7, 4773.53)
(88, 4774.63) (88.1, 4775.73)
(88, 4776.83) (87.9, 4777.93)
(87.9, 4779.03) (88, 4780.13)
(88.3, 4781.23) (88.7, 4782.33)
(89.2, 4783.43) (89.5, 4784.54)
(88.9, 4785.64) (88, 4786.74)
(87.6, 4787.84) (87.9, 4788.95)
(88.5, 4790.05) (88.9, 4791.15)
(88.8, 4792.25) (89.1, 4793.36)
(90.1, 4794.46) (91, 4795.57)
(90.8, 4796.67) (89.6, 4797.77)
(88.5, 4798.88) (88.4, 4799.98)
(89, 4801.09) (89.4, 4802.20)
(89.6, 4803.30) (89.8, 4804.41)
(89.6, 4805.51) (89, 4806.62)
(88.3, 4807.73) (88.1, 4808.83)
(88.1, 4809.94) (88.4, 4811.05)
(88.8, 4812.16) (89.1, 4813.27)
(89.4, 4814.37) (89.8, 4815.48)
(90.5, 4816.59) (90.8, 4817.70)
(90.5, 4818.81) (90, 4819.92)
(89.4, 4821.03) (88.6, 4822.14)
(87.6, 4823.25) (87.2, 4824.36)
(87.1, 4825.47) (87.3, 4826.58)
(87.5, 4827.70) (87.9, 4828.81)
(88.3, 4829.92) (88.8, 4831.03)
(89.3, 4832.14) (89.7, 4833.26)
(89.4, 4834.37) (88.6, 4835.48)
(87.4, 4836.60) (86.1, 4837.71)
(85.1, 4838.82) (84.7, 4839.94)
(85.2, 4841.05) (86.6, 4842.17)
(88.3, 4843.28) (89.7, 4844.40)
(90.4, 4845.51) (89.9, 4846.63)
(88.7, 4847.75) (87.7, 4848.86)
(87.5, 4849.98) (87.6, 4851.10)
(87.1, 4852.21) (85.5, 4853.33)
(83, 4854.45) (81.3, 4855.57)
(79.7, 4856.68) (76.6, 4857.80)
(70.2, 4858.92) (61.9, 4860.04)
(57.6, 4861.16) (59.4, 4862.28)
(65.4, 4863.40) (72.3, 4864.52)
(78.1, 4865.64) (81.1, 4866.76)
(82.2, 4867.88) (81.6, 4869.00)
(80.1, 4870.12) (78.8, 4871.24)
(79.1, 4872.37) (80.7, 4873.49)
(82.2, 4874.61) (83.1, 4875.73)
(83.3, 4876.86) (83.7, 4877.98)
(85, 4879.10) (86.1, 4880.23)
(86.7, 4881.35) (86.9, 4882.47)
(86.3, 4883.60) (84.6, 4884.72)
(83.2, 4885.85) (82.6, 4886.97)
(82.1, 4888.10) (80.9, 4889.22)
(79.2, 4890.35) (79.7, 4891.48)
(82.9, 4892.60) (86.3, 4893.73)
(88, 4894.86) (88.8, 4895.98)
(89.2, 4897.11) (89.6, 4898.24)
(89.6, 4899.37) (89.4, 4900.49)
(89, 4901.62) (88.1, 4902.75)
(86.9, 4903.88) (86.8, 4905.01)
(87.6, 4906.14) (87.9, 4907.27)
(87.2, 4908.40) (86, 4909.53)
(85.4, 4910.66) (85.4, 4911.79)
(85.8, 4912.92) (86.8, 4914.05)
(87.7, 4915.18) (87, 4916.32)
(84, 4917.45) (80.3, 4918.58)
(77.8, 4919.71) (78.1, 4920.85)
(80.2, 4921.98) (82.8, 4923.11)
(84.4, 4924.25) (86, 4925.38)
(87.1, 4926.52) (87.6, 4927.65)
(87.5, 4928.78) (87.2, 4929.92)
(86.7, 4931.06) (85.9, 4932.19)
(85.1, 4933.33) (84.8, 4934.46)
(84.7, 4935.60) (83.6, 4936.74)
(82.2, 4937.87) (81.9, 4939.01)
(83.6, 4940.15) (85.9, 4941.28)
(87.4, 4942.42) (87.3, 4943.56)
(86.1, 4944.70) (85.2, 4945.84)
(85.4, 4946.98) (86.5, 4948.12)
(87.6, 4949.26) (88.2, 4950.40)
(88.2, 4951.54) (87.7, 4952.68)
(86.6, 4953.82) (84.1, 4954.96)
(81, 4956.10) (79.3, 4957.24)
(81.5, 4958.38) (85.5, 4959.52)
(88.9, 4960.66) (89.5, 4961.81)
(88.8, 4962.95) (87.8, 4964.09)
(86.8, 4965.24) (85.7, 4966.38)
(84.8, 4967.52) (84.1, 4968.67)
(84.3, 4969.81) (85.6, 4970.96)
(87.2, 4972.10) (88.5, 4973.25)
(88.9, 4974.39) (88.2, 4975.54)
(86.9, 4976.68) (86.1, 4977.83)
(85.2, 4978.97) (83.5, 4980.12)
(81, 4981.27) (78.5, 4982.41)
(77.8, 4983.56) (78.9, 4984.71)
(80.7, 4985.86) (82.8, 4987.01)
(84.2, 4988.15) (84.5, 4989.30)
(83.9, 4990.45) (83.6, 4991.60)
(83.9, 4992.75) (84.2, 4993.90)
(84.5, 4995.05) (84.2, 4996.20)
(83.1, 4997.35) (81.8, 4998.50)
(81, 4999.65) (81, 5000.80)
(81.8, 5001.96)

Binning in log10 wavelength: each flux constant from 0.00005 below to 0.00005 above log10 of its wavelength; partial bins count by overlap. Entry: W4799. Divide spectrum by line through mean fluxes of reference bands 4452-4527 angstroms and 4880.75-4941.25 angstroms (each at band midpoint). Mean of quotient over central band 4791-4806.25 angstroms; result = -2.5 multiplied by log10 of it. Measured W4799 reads -0.05 mag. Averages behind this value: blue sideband 86.4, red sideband 85.2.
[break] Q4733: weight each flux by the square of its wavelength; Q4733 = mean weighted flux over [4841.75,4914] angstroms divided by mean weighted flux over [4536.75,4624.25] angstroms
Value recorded 1.07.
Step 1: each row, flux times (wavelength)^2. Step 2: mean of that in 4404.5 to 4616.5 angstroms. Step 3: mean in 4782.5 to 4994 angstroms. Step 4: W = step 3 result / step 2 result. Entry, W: 1.2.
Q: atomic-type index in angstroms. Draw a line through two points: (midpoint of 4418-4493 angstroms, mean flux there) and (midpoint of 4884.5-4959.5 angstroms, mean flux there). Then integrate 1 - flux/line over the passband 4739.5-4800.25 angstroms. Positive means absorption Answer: -2.5 angstroms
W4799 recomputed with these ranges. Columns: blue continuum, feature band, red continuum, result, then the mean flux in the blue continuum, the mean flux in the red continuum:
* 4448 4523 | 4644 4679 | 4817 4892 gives -0.04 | 86.3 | 83.4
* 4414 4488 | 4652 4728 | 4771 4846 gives -0.02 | 84.1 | 88.5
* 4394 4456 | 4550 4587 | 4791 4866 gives -0.05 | 82.4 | 85.8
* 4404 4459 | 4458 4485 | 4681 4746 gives -0.02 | 82.5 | 88.4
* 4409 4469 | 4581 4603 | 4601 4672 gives 0.00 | 83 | 88.6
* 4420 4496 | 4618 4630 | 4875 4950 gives -0.05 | 84.6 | 85.3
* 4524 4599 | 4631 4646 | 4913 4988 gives -0.03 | 86.3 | 84.9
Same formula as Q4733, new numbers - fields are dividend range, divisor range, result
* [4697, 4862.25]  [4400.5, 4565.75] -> 1.17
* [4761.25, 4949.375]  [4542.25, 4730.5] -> 1.06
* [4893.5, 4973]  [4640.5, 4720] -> 1.08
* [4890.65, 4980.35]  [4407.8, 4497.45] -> 1.25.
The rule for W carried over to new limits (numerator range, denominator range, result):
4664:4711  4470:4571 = 1.09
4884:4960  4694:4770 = 1.05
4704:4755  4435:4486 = 1.19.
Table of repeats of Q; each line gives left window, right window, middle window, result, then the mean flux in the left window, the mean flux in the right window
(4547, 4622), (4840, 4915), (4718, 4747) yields -1.1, 87.8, 83.2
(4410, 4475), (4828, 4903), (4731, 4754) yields -1.4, 83.5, 83.4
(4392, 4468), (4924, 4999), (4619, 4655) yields -2.3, 82.2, 85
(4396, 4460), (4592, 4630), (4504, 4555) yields -0.3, 82.2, 88.7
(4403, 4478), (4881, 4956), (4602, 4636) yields -2.1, 83.2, 85.4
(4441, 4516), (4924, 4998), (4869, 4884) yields 0.4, 85.9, 85.1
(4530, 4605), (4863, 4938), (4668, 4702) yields -1.1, 86.8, 84.1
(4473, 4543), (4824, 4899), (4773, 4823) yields -3.0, 87.1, 83.2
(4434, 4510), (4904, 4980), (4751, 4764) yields -0.4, 85.5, 85.5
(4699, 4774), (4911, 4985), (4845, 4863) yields 1.4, 88.1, 85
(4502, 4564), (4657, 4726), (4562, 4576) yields -0.3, 86.6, 88.8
